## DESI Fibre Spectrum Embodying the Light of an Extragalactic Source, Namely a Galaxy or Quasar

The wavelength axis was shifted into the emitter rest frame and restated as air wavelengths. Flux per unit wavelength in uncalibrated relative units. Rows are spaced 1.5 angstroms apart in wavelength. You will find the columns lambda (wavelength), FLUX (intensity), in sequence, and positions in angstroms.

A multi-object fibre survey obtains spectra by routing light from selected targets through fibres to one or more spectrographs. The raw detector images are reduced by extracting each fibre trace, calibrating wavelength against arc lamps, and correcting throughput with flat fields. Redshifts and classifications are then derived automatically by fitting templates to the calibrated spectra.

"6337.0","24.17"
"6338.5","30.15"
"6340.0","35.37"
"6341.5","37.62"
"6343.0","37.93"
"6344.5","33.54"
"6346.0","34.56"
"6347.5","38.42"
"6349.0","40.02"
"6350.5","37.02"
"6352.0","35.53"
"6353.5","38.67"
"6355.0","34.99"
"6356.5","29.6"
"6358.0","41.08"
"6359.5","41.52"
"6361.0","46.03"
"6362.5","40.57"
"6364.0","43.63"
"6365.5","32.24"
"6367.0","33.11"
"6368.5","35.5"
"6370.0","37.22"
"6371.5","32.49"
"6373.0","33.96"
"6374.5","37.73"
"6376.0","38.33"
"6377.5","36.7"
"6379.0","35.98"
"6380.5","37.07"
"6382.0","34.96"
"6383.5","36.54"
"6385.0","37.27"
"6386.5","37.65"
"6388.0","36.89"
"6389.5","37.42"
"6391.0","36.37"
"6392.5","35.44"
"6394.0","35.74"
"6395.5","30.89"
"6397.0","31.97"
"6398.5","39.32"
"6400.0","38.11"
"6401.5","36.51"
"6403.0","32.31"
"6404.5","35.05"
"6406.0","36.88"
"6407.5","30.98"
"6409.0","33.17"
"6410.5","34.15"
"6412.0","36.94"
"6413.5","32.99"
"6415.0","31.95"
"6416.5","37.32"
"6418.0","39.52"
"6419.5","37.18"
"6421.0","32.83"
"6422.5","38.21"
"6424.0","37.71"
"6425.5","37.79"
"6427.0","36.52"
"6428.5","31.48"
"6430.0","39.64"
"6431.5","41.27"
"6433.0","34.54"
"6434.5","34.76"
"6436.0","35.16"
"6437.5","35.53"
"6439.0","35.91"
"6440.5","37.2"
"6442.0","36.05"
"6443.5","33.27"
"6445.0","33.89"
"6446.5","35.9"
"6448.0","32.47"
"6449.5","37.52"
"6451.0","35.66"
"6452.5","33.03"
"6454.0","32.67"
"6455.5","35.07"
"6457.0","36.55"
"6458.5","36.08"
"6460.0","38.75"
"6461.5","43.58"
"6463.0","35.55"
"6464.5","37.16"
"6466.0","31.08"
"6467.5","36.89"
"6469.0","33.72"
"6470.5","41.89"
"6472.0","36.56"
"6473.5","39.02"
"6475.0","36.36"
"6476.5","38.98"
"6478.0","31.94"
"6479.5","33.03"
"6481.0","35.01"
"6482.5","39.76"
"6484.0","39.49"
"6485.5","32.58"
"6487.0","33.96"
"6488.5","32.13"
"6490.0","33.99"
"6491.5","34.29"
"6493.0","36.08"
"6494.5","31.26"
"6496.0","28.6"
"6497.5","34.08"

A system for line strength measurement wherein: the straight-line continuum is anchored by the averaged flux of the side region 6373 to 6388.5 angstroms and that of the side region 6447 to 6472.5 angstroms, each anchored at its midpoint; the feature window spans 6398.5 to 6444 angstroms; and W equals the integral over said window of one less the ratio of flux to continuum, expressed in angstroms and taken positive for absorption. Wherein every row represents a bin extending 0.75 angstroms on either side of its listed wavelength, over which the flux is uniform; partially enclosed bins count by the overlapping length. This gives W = 0.8 angstroms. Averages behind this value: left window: 36.8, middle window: 35.8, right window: 36.1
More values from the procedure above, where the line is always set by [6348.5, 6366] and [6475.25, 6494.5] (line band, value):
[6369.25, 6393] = 0.90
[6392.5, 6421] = 1.62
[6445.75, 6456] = 0.37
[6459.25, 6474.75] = -0.83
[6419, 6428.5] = 0.10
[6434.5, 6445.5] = 0.28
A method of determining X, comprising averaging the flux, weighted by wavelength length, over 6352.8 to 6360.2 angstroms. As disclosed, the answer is 37.1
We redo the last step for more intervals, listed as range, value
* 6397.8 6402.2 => 38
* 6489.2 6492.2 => 34.1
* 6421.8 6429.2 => 36.4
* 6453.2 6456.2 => 33.8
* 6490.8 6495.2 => 33.9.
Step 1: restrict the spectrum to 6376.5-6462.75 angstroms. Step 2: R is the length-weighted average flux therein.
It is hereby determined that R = 35.8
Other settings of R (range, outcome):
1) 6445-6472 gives 36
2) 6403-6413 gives 34.3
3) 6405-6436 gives 35.8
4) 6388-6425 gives 35.4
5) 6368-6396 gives 36.1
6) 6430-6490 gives 35.9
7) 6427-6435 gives 36.4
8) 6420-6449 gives 35.8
